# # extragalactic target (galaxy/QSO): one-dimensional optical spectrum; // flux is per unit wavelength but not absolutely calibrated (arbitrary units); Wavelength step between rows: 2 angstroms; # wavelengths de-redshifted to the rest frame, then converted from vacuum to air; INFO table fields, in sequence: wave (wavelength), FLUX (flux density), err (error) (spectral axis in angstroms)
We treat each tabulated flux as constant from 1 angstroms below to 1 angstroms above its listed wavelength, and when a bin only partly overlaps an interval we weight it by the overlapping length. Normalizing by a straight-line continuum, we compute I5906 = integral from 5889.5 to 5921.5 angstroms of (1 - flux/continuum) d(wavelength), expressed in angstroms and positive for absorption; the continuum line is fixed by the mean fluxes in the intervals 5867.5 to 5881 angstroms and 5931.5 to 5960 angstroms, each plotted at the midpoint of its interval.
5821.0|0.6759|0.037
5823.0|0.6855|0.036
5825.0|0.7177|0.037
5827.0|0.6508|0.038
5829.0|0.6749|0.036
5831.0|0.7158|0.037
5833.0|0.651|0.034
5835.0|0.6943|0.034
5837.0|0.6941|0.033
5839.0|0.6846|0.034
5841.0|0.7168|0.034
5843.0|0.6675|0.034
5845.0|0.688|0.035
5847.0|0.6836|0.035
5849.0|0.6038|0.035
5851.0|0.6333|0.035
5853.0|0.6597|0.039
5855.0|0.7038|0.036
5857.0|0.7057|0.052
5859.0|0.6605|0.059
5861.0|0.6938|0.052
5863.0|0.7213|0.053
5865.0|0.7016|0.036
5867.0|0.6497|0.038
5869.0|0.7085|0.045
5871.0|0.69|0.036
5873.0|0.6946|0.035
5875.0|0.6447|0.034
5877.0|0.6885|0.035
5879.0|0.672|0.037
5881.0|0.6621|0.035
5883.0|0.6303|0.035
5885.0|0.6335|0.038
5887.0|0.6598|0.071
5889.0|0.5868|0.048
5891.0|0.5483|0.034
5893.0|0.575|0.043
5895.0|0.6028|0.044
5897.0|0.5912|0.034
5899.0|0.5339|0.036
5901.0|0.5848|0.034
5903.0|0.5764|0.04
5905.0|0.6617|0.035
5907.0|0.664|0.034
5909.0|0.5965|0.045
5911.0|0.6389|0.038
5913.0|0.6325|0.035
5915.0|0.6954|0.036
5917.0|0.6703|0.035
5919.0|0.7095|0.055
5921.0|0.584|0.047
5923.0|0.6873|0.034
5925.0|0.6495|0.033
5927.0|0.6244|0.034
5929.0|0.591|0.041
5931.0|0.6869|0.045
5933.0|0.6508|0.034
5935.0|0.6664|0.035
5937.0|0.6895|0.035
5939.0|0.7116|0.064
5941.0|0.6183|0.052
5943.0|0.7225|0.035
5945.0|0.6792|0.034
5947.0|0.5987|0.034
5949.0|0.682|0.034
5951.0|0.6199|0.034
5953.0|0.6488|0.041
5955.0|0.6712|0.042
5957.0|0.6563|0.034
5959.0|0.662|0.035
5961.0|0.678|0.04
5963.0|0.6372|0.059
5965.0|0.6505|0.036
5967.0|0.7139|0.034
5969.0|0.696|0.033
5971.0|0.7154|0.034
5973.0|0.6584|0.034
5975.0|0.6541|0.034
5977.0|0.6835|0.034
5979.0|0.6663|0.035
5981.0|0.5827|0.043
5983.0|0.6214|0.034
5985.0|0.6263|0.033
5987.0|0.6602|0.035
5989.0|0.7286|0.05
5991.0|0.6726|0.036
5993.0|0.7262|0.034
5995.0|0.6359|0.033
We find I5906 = 2.7 angstroms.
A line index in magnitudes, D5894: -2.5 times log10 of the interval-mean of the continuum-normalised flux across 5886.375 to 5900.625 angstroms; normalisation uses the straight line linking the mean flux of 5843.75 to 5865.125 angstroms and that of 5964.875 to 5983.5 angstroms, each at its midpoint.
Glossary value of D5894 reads 0.155 mag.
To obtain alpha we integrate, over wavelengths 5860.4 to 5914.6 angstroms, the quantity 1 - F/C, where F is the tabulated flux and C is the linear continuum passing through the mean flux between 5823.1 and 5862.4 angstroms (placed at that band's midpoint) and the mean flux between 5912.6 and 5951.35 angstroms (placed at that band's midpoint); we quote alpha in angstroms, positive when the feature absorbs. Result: 2.5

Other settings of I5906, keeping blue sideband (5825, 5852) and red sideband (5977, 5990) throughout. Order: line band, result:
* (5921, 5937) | 0.26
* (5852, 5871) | -0.51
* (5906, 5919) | 0.16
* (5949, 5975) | -0.53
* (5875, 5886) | 0.20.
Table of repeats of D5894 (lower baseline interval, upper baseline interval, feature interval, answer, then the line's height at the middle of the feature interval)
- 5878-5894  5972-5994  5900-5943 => -0.022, 0.636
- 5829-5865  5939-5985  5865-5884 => 0.006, 0.676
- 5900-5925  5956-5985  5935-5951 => -0.026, 0.652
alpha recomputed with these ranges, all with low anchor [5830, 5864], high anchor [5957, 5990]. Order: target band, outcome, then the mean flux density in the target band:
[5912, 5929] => 0.5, 0.653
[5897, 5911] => 1.4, 0.605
